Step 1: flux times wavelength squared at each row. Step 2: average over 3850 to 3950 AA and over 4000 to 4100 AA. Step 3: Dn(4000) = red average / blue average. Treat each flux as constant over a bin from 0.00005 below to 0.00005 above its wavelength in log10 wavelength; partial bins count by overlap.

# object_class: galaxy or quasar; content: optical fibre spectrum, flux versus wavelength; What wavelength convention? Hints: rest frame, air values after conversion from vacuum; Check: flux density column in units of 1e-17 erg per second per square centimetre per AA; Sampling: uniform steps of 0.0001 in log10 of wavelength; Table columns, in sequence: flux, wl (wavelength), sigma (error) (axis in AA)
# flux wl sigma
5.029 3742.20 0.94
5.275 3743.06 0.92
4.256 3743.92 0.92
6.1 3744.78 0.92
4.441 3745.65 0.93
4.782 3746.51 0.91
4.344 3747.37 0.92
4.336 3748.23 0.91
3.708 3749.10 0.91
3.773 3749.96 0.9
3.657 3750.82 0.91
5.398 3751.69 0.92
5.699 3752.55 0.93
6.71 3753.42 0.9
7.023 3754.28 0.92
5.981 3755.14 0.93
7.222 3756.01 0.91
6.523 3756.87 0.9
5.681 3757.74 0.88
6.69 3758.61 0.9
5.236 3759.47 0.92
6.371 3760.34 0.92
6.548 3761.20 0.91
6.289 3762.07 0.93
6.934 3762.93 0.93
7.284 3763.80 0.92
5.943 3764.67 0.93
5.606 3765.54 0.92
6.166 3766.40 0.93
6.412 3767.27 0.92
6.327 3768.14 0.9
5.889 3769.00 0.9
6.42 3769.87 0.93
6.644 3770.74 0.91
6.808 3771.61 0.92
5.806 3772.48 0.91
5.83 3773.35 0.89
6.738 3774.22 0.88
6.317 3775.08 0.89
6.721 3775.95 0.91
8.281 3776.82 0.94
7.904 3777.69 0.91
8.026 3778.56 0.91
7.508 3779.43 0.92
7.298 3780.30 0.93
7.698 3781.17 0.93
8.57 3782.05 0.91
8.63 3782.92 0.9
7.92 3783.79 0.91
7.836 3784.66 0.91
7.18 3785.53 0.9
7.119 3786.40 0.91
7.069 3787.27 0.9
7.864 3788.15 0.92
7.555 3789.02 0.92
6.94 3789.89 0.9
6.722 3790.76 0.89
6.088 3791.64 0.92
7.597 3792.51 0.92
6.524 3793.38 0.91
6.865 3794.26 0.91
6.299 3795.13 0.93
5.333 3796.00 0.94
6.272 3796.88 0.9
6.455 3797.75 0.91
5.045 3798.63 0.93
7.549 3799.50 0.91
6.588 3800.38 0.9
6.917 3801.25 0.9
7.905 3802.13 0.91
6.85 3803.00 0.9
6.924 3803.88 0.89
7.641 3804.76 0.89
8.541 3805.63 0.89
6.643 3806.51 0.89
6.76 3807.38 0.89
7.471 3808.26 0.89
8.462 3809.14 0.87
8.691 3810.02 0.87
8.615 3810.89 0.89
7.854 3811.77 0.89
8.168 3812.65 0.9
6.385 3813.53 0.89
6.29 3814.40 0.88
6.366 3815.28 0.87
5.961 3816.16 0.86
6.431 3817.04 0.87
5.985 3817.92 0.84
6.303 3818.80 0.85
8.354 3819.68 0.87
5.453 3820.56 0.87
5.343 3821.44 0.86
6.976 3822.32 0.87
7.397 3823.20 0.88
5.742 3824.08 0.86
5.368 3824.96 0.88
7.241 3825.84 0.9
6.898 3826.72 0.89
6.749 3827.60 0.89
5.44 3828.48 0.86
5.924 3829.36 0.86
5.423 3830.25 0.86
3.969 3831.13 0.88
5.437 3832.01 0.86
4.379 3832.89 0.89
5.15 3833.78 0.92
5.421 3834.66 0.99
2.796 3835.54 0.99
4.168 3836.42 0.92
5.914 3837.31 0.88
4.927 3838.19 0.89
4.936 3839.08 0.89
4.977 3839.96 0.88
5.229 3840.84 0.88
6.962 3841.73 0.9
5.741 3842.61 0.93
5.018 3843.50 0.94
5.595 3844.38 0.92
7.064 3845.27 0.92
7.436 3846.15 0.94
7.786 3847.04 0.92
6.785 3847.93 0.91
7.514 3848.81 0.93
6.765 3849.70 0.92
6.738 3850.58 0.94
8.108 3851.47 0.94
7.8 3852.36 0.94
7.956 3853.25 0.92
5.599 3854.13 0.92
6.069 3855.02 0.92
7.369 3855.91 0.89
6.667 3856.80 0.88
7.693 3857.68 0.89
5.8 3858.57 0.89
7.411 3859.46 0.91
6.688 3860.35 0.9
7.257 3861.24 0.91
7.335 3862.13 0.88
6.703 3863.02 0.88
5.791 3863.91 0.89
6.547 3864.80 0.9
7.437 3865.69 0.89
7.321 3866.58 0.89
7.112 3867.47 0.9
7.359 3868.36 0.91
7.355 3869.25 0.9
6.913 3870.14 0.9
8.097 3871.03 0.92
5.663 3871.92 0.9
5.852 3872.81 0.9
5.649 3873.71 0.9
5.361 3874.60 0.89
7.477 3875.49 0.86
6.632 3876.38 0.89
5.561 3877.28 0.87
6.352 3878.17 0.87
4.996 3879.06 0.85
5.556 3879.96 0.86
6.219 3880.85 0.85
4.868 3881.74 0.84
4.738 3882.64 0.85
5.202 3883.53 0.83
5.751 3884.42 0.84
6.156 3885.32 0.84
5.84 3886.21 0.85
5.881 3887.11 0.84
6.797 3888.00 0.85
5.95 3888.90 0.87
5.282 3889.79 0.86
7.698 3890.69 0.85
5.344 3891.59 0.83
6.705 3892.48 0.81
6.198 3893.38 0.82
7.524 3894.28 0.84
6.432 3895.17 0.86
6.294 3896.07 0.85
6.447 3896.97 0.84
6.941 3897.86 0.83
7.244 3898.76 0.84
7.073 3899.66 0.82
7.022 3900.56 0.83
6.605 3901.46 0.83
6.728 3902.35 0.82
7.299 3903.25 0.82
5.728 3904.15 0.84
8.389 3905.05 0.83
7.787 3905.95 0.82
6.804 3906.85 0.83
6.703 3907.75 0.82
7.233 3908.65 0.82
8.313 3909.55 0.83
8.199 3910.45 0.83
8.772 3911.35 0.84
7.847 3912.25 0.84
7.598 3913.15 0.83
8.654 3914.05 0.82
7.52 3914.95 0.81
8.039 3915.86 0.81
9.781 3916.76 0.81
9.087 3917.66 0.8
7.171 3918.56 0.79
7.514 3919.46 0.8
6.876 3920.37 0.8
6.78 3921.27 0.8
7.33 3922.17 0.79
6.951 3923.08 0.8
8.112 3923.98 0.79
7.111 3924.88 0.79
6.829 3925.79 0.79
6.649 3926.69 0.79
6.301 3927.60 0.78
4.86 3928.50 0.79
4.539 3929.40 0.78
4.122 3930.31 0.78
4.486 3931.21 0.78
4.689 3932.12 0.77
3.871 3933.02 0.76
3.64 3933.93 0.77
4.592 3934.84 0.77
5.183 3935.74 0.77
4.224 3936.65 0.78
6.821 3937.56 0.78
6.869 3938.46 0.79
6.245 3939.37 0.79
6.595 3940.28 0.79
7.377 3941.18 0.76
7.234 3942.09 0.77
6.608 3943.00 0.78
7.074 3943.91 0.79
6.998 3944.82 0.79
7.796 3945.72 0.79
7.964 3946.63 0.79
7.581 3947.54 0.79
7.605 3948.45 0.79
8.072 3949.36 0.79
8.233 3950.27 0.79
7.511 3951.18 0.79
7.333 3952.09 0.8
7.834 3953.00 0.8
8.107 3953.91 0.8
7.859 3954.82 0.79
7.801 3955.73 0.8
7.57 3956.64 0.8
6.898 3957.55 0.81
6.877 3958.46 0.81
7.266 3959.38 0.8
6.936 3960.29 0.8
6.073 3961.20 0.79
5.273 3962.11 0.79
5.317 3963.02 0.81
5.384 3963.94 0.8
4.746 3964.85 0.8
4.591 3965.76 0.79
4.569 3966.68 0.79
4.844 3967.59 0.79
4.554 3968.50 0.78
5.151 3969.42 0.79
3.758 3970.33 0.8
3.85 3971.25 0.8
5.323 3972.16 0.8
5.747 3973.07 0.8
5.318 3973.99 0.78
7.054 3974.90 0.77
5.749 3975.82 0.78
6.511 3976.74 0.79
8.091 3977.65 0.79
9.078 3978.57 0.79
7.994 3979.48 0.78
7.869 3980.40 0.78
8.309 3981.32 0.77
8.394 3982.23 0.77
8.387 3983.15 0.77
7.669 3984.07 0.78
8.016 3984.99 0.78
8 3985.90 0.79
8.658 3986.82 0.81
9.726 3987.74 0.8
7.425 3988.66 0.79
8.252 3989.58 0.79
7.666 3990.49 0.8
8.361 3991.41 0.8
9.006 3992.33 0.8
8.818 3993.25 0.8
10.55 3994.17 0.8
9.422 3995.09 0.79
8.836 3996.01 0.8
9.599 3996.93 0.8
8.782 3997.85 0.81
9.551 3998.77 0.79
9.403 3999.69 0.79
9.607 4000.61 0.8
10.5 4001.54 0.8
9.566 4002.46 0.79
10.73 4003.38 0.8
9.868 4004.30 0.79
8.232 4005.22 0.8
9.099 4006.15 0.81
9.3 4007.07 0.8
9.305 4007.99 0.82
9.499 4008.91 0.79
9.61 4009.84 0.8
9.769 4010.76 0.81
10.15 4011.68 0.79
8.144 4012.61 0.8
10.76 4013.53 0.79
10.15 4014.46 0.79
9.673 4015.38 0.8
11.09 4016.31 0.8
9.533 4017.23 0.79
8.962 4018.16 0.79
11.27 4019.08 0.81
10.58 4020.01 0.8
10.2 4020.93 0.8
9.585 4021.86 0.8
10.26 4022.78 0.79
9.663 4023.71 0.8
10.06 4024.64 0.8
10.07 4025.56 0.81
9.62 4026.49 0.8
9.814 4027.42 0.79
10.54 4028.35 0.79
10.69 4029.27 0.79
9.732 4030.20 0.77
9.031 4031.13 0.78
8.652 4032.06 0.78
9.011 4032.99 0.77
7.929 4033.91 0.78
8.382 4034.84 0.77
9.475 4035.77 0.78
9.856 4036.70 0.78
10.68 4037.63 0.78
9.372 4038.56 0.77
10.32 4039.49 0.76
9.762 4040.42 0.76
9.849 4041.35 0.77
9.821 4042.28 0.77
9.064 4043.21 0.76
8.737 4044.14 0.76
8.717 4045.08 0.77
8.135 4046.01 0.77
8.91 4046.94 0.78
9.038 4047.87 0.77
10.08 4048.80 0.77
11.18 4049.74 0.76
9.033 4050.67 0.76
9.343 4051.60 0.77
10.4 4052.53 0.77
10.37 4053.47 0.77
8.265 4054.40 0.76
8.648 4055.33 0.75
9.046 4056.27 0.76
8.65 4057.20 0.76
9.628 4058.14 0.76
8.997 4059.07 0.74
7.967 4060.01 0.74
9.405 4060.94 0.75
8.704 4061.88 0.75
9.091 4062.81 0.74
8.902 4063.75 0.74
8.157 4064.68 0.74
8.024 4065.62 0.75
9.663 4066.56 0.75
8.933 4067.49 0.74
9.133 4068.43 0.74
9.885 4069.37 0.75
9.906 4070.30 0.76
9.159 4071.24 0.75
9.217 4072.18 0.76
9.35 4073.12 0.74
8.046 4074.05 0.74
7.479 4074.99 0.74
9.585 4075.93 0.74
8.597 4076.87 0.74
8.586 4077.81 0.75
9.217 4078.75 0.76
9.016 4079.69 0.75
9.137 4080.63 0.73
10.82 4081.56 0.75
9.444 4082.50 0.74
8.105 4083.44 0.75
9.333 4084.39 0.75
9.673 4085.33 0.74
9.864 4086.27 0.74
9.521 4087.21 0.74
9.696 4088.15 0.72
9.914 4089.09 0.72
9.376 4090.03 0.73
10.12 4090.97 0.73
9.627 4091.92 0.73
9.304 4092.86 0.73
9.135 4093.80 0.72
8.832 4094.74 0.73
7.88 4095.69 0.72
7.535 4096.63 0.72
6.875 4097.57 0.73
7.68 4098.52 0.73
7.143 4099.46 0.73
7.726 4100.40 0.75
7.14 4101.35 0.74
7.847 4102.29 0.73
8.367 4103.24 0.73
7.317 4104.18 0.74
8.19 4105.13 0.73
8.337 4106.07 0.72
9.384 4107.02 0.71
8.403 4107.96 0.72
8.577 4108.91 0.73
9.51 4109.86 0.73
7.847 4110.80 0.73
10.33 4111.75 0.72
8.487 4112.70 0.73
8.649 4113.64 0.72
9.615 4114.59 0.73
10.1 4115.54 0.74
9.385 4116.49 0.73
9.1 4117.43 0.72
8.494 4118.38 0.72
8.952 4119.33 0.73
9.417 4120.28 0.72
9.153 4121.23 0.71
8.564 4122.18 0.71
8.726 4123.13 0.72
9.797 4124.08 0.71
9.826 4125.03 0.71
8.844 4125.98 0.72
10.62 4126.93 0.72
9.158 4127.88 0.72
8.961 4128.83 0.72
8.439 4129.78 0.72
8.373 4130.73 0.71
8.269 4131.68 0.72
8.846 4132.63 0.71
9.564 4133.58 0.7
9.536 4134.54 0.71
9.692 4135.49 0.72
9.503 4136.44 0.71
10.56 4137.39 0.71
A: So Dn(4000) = 1.5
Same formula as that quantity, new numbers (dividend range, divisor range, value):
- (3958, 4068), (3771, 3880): 1.43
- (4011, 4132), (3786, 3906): 1.58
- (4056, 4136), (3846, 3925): 1.44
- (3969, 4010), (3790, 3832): 1.35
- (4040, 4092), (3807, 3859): 1.63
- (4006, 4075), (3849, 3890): 1.59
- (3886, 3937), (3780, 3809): 0.99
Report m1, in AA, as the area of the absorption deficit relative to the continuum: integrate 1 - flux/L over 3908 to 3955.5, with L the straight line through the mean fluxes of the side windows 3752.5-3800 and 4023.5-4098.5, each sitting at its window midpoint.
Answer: 6.8 AA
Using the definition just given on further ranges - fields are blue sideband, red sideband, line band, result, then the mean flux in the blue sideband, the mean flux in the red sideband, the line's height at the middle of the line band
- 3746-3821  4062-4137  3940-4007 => 4.3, 6.67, 8.94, 8.03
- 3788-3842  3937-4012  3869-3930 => 2.7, 6.4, 7.63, 7.05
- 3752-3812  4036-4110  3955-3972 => 5.3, 6.92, 9.01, 8.22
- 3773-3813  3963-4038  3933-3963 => 5.1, 7.26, 8.52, 8.2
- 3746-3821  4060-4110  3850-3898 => 5.4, 6.67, 8.81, 7.31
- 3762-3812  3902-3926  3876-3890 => 3.2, 7.04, 7.61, 7.47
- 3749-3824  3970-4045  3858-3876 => 1.9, 6.75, 8.96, 7.56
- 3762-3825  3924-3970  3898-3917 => -3.3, 6.93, 6.26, 6.43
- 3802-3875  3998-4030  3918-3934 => 4.1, 6.53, 9.84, 8.18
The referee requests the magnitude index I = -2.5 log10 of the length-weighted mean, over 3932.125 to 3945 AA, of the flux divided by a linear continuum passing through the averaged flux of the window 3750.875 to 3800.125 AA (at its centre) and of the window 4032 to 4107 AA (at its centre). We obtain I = 0.331 mag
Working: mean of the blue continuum 6.71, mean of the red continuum 8.99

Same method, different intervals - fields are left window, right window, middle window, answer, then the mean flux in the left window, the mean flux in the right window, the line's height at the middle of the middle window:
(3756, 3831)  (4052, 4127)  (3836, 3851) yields 0.18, 6.81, 8.94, 7.17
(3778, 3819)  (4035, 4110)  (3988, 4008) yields -0.08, 7.15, 9.01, 8.5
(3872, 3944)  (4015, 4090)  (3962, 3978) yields 0.41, 6.5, 9.39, 7.74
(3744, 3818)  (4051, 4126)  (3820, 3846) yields 0.24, 6.63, 8.93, 7.02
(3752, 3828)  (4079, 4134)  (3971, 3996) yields 0.04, 6.84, 8.9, 8.1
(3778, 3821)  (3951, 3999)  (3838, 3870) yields 0.07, 7.13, 7.2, 7.16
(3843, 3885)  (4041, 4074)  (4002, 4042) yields -0.12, 6.57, 9.17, 8.69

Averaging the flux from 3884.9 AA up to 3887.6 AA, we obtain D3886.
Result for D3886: 5.98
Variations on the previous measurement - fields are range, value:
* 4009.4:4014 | 9.69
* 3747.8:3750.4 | 3.94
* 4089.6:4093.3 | 9.6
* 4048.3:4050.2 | 10.6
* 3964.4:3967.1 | 4.63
